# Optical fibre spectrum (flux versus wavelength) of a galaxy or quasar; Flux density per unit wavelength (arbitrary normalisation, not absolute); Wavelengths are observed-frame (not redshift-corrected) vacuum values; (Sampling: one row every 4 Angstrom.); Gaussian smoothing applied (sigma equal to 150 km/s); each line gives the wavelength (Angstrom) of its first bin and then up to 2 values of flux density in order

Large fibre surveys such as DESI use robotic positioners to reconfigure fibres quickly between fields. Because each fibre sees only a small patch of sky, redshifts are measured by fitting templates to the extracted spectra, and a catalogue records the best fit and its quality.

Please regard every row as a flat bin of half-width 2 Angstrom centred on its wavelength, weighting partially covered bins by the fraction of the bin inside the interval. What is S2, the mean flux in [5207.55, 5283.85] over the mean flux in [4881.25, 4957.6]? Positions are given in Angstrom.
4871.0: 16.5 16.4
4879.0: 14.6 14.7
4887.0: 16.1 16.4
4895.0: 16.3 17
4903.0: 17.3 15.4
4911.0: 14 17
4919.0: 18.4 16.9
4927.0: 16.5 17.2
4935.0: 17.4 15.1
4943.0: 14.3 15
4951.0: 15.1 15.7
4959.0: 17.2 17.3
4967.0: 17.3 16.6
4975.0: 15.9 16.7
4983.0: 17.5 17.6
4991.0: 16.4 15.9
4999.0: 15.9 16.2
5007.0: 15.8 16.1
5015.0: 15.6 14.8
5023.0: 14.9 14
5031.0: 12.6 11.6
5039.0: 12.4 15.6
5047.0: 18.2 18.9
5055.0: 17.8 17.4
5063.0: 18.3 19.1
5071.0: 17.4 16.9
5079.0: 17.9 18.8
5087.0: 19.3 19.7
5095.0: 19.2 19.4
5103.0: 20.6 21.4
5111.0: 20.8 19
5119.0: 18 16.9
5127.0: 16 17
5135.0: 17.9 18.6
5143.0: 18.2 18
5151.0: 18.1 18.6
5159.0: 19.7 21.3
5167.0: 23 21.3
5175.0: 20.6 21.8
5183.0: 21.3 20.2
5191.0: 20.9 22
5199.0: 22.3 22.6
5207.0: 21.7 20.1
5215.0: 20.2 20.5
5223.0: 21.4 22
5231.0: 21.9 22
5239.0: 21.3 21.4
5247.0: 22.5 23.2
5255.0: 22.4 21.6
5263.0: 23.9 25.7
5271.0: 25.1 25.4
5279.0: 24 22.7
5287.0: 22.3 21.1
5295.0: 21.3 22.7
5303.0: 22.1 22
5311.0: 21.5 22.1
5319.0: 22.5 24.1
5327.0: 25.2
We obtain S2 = 1.4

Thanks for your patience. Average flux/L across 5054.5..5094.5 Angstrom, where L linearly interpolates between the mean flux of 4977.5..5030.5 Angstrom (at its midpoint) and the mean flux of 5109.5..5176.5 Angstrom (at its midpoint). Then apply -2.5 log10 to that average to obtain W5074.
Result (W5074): -0.053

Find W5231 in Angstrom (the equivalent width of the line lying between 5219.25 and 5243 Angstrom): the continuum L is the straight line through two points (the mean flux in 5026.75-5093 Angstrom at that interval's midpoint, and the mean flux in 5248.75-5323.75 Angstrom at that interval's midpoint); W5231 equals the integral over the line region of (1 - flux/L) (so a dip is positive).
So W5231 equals -0.2 Angstrom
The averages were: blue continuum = 16.9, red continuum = 22.9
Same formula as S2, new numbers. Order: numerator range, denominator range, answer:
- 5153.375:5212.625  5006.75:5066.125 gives 1.35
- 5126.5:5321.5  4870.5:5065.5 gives 1.33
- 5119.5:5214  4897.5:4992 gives 1.21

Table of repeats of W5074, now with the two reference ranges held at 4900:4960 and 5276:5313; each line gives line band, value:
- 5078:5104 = -0.02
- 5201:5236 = -0.02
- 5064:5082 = 0.04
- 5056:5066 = 0.02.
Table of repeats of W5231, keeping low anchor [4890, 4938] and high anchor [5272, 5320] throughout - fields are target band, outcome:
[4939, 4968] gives 2.3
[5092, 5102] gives 0.0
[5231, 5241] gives 0.0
